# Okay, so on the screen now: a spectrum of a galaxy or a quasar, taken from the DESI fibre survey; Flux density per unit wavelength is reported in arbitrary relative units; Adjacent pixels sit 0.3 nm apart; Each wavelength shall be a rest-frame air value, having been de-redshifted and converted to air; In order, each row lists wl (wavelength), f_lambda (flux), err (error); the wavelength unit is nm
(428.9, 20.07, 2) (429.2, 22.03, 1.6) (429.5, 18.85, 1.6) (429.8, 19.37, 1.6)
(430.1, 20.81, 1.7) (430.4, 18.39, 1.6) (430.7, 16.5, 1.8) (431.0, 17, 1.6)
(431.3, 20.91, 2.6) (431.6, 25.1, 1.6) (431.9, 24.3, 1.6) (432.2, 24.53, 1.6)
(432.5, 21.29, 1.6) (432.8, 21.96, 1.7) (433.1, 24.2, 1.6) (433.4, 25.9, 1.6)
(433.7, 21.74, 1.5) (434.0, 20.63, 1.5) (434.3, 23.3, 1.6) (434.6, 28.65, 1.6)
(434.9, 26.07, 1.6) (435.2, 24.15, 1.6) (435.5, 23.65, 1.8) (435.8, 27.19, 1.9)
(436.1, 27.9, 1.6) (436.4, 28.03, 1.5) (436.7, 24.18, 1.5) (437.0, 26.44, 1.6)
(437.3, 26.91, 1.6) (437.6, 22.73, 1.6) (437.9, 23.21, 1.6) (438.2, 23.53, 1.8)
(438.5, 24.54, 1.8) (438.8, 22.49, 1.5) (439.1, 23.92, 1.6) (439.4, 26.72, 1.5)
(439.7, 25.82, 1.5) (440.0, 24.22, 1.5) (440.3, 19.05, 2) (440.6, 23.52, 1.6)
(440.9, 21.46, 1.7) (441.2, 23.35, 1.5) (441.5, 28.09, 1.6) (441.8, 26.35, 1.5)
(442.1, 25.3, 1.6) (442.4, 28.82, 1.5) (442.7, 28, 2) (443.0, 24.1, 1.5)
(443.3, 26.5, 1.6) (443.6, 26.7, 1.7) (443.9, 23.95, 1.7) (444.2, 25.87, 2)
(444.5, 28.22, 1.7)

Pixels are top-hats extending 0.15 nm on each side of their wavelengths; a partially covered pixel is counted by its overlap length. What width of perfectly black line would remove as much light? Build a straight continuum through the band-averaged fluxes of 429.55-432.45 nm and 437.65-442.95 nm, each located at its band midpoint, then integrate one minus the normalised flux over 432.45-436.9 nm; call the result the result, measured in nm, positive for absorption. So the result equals -0.49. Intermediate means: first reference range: 20.7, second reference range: 24.6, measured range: 24.7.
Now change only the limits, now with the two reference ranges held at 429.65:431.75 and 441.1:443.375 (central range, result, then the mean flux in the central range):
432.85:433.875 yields -0.12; 23.7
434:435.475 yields -0.19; 24.9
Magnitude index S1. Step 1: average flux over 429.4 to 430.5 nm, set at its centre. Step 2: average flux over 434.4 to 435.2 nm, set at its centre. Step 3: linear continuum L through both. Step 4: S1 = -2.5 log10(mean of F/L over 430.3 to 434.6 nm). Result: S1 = 0.05 mag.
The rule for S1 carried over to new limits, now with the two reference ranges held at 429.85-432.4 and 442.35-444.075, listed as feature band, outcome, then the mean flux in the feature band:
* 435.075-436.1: -0.12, 25.4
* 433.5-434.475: -0.01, 22.3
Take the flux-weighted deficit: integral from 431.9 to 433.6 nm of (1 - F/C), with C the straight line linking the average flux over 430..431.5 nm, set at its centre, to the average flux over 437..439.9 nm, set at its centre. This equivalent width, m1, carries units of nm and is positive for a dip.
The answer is -0.272 nm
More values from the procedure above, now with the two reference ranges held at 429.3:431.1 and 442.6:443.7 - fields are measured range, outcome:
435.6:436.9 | -0.26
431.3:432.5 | -0.25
